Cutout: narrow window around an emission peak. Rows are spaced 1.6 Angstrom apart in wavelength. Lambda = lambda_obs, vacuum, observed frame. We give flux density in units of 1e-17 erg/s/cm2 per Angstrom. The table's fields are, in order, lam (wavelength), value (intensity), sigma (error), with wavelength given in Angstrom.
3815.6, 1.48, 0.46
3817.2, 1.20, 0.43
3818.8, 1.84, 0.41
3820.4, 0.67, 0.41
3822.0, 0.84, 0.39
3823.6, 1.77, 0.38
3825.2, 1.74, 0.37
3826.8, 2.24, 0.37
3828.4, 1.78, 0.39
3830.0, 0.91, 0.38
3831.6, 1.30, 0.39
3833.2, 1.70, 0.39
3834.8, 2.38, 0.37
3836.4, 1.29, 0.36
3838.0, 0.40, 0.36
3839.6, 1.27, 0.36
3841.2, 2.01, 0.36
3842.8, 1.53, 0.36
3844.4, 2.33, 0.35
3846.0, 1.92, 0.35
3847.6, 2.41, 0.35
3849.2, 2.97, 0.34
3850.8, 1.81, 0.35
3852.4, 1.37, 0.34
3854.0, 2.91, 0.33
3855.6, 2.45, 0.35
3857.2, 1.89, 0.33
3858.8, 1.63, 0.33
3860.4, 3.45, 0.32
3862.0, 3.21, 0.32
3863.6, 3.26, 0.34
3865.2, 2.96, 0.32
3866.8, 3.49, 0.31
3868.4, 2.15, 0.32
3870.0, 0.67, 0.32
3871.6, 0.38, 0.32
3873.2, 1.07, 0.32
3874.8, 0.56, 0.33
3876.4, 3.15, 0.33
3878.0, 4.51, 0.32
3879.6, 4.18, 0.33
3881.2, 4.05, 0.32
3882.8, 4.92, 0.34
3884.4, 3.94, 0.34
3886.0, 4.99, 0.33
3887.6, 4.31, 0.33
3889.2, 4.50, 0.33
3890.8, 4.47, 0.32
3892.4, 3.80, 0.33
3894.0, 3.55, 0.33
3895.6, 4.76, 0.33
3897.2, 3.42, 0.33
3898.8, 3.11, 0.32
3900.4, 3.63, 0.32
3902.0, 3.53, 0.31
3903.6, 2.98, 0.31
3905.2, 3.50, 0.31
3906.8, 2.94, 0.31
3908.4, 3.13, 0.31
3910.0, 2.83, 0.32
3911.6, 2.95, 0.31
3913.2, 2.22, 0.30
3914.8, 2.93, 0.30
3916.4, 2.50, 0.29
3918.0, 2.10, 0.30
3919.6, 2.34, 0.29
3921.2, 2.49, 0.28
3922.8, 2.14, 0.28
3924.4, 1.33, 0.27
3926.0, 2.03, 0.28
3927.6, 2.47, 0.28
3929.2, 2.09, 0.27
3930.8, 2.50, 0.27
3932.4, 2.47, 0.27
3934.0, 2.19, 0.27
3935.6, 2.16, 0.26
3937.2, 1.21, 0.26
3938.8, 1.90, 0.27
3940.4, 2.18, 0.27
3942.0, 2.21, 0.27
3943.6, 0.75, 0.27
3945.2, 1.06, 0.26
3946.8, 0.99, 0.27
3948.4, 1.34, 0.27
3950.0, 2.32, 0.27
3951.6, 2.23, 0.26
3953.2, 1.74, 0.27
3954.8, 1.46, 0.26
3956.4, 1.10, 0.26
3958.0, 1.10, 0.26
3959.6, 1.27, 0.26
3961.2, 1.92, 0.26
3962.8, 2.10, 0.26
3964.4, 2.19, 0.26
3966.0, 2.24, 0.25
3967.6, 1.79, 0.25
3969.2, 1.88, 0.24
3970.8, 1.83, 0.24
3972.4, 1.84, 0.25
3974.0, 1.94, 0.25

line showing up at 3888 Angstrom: Lyman alpha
